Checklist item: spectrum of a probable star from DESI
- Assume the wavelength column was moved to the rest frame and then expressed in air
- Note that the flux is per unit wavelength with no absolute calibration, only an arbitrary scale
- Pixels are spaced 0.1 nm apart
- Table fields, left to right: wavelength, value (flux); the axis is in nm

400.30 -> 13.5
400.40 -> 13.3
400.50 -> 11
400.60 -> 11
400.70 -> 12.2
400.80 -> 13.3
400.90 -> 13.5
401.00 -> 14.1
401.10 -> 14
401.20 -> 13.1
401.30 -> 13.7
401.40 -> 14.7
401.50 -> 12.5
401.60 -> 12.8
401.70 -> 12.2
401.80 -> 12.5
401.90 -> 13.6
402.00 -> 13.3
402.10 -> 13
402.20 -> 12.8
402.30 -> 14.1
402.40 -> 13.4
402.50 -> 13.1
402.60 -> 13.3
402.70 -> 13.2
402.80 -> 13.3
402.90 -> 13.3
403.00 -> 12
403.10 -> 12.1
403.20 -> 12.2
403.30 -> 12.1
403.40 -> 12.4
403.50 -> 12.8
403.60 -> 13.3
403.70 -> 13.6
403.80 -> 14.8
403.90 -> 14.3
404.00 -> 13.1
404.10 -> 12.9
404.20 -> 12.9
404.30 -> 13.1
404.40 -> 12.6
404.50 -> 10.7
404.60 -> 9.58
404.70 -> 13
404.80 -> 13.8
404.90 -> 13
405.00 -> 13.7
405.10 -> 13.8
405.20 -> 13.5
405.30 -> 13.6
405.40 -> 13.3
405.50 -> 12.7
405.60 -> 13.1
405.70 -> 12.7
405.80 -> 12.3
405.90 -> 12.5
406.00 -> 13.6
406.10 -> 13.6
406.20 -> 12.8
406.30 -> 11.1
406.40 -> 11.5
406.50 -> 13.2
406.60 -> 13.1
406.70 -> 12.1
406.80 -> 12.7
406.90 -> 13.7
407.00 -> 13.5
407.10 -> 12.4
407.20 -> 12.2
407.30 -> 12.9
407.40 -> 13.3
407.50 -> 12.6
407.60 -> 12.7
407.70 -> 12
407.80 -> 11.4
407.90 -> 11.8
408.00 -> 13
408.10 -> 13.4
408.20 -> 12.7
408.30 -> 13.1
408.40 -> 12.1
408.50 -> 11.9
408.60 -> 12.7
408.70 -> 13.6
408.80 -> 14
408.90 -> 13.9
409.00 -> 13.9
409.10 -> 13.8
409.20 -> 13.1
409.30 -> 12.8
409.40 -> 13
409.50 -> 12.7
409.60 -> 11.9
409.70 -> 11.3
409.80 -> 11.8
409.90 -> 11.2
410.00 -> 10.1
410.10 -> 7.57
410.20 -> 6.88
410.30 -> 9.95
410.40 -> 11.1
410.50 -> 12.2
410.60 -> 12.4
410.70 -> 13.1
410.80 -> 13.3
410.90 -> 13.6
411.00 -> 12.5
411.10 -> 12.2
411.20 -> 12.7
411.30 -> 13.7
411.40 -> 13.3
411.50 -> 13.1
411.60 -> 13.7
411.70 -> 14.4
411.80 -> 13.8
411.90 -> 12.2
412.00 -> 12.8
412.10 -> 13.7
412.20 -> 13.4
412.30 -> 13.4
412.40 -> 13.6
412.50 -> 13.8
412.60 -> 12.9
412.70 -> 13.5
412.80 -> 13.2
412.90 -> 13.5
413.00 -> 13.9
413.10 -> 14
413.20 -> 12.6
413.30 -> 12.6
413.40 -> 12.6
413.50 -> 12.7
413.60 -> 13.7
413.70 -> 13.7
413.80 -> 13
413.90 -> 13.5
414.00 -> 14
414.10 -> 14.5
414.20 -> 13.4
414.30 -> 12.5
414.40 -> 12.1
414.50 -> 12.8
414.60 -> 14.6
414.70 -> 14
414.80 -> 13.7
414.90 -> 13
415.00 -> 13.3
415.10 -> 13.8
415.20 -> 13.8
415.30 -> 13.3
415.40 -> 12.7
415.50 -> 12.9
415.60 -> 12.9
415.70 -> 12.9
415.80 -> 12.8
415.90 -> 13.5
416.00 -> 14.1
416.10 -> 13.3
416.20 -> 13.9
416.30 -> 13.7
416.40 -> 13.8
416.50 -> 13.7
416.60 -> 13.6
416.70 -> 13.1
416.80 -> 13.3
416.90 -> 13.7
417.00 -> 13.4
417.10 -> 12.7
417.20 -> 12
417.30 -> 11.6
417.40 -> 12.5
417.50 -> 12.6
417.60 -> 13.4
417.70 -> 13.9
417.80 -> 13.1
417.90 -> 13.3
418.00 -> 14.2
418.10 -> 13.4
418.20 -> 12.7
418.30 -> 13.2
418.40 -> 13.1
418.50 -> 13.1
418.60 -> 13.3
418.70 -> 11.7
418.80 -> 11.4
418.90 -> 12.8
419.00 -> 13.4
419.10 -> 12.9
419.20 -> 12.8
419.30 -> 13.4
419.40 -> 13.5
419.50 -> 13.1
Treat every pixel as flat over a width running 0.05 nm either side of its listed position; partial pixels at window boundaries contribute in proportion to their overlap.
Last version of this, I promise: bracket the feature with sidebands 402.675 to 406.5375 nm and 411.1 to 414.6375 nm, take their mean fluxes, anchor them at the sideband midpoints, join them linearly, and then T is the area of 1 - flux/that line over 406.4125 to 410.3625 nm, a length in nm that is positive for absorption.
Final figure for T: 0.23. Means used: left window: 12.8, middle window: 12.3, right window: 13.3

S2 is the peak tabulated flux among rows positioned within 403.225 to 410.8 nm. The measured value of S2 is 14.8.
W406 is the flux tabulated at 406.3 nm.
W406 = 11.1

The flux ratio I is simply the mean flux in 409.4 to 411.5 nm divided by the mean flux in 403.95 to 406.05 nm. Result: 0.91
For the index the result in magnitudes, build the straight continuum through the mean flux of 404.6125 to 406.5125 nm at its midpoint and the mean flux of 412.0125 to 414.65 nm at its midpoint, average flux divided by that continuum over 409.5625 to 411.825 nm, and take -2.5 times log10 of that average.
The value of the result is 0.11 mag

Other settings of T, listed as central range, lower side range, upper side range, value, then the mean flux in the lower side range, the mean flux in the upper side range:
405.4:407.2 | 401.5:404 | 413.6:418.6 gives 0.051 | 13.1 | 13.3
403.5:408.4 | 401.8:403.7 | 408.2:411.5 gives -0.072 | 13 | 12.3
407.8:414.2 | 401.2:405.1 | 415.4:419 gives 0.143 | 13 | 13.1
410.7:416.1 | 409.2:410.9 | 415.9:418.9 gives -0.485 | 11.5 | 13.1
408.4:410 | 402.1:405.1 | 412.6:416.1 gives 0.056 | 12.9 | 13.3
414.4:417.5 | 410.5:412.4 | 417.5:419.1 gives -0.038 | 13.2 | 13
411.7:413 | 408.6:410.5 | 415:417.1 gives -0.090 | 11.8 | 13.4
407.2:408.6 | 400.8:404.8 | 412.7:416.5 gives 0.068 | 13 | 13.4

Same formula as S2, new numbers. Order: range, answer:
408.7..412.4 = 14.4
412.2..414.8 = 14.6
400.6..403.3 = 14.7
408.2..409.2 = 14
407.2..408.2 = 13.4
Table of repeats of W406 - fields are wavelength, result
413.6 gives 13.7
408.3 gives 13.1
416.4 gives 13.8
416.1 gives 13.3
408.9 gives 13.9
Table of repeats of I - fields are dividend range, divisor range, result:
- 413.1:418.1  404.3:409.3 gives 1.04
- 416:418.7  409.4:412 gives 1.09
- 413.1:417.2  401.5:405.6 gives 1.03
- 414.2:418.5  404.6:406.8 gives 1.03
